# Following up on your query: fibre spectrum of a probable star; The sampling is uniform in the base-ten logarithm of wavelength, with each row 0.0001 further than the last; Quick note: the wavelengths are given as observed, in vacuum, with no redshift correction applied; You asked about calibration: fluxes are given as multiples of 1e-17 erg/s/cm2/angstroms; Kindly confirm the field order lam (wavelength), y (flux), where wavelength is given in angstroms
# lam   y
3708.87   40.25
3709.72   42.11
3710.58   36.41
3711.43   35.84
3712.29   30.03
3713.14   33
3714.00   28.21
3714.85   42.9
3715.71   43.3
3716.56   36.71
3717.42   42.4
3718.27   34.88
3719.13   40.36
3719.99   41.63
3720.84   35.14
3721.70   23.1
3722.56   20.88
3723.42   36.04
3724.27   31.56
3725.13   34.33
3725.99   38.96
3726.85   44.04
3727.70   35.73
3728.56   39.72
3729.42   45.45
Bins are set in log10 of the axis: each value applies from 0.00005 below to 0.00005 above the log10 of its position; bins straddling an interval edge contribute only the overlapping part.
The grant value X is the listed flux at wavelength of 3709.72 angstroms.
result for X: 42.11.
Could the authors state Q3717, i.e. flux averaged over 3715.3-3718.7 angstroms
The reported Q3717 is 39.4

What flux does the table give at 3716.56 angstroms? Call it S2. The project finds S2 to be 36.71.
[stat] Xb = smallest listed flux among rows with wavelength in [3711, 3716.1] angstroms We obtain 28.21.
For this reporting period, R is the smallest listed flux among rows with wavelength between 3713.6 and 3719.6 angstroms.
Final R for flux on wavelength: 28.21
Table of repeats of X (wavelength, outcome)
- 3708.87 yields 40.25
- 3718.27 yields 34.88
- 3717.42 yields 42.4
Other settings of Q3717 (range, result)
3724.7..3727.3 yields 39.1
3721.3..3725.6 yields 29.3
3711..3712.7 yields 33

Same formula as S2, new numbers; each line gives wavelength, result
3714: 28.21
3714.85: 42.9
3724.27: 31.56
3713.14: 33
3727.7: 35.73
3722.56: 20.88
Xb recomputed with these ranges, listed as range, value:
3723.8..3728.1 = 31.56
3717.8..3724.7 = 20.88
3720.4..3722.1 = 23.1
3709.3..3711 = 36.41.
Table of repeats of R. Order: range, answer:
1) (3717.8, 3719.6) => 34.88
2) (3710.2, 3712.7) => 30.03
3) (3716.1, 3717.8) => 36.71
